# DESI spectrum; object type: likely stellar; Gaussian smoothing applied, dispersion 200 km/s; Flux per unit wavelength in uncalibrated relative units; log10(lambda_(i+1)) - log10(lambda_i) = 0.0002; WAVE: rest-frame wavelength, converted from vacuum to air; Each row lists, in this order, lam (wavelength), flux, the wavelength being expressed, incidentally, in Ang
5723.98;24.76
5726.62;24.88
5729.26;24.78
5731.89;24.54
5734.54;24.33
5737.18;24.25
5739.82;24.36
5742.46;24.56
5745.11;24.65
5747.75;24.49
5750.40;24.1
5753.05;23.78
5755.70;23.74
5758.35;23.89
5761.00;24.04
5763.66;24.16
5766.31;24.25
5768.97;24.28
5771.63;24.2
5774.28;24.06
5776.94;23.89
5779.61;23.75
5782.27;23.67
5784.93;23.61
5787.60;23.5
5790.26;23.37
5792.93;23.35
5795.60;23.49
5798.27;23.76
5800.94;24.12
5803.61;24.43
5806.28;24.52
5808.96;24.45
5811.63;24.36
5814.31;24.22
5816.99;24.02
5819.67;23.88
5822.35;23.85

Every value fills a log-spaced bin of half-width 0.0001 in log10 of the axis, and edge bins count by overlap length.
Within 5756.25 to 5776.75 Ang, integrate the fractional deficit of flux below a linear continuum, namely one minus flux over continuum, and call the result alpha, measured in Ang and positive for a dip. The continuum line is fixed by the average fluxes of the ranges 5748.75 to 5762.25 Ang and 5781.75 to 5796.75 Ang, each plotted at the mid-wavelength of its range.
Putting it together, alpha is -0.3 Ang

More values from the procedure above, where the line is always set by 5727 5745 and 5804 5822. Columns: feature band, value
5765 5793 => 0.60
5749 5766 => 0.32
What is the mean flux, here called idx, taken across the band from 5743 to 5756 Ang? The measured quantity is 24.2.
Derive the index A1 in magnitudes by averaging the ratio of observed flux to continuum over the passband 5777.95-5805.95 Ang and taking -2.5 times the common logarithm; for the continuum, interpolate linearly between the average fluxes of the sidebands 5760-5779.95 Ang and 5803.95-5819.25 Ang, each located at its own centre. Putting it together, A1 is 0.02 mag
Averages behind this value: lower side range 24.1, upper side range 24.3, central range 23.7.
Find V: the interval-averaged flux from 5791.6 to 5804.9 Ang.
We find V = 23.8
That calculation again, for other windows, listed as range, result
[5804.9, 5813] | 24.4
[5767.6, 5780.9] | 24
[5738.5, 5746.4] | 24.5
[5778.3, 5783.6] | 23.7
